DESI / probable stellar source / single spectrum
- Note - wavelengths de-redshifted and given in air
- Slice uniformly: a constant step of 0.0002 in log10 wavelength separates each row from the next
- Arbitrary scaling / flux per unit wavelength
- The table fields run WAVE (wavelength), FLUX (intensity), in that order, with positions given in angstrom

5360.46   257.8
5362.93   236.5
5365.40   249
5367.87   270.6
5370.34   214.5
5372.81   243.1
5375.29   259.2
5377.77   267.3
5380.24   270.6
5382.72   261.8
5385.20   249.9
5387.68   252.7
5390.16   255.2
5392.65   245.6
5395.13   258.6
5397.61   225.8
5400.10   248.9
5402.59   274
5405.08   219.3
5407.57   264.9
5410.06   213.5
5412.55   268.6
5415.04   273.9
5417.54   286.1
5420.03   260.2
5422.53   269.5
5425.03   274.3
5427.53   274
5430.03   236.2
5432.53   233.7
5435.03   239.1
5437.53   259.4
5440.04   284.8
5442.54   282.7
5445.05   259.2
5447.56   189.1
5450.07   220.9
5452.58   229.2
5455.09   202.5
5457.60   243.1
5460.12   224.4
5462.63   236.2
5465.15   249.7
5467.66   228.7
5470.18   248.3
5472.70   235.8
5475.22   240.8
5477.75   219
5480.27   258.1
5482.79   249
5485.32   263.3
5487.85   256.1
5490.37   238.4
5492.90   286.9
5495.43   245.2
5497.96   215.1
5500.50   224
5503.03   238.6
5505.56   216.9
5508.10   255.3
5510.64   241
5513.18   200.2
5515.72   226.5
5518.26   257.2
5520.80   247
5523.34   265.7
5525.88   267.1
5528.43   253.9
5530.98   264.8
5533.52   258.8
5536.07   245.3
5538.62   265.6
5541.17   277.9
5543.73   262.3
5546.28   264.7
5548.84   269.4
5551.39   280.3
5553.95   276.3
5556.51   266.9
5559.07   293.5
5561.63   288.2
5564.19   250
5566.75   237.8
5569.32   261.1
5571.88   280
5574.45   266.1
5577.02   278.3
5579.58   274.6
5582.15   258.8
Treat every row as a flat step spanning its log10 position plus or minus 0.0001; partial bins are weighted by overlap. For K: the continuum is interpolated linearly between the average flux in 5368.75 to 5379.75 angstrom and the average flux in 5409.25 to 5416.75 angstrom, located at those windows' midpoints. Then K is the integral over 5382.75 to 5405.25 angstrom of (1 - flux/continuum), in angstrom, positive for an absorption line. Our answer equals 0.2 angstrom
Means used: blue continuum 249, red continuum 256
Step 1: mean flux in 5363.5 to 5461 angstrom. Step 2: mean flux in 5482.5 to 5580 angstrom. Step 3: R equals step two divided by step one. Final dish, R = 1.0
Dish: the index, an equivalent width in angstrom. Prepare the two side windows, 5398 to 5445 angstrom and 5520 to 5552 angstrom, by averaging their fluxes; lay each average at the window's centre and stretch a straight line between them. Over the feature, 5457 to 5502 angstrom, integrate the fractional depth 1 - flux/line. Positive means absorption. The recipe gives 3.2 angstrom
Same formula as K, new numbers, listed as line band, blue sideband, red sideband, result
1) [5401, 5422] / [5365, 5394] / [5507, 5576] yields -0.25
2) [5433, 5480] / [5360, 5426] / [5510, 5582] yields 3.39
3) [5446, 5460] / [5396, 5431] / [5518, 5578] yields 2.20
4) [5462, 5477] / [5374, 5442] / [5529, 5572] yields 1.25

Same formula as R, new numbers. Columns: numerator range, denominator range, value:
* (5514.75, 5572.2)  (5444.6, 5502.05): 1.11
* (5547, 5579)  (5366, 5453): 1.07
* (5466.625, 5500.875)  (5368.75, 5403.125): 0.97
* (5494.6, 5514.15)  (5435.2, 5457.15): 0.95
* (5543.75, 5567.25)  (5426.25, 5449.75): 1.08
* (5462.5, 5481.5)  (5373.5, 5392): 0.93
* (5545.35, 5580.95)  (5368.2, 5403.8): 1.07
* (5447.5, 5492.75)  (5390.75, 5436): 0.94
